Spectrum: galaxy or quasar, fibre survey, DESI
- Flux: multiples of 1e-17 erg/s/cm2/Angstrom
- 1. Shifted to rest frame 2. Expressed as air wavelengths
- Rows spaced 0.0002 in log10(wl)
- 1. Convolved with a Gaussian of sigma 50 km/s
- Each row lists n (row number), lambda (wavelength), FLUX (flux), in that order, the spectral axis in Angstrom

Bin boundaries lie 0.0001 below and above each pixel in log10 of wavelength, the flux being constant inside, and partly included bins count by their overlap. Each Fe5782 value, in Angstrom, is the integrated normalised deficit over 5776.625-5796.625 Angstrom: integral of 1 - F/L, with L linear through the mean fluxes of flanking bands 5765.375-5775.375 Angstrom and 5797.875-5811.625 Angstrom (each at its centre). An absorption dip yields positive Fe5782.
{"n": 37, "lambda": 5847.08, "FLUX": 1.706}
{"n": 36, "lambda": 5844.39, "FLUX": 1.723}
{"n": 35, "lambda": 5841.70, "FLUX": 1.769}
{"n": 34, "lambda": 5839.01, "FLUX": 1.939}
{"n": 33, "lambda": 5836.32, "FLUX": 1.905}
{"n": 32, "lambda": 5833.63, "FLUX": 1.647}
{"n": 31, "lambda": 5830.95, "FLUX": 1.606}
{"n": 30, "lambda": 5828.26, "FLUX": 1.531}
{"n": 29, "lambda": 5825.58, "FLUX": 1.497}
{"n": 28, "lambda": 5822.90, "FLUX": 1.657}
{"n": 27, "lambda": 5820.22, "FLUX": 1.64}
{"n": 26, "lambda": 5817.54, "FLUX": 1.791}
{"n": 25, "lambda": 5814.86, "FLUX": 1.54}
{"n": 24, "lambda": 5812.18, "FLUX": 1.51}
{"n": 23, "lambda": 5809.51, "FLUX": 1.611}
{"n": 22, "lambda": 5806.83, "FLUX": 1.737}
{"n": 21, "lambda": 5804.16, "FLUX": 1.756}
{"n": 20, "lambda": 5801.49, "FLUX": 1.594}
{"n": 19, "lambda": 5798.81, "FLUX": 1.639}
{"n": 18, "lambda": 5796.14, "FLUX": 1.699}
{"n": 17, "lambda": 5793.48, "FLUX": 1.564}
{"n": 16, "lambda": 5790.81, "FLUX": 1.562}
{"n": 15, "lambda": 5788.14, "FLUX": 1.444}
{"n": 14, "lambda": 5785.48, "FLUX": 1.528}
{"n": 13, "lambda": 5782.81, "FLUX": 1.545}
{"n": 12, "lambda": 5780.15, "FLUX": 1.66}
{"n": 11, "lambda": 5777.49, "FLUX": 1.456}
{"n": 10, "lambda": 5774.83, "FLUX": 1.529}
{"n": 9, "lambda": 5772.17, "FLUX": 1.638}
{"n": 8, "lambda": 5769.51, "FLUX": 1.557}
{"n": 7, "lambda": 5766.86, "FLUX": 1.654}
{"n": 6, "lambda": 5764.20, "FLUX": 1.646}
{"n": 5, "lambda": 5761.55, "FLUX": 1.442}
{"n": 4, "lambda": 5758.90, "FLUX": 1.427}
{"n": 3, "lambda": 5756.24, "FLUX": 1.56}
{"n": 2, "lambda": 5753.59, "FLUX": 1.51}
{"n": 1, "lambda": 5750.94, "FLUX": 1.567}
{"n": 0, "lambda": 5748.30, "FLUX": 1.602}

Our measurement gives 0.9 Angstrom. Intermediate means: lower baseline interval 1.6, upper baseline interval 1.66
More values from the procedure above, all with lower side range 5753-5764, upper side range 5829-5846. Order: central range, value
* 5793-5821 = 0.2 Angstrom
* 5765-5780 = -0.3 Angstrom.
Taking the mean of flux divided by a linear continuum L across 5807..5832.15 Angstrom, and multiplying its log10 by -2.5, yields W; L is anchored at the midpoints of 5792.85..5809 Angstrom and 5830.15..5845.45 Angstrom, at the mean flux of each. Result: 0.07 mag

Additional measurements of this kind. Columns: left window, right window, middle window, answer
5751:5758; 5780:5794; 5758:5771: -0.012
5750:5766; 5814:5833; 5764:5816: -0.016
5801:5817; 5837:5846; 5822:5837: 0.077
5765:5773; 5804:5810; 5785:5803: 0.063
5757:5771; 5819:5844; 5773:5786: 0.022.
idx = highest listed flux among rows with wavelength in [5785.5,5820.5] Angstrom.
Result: 1.791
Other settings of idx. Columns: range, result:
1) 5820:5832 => 1.657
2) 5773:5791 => 1.66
